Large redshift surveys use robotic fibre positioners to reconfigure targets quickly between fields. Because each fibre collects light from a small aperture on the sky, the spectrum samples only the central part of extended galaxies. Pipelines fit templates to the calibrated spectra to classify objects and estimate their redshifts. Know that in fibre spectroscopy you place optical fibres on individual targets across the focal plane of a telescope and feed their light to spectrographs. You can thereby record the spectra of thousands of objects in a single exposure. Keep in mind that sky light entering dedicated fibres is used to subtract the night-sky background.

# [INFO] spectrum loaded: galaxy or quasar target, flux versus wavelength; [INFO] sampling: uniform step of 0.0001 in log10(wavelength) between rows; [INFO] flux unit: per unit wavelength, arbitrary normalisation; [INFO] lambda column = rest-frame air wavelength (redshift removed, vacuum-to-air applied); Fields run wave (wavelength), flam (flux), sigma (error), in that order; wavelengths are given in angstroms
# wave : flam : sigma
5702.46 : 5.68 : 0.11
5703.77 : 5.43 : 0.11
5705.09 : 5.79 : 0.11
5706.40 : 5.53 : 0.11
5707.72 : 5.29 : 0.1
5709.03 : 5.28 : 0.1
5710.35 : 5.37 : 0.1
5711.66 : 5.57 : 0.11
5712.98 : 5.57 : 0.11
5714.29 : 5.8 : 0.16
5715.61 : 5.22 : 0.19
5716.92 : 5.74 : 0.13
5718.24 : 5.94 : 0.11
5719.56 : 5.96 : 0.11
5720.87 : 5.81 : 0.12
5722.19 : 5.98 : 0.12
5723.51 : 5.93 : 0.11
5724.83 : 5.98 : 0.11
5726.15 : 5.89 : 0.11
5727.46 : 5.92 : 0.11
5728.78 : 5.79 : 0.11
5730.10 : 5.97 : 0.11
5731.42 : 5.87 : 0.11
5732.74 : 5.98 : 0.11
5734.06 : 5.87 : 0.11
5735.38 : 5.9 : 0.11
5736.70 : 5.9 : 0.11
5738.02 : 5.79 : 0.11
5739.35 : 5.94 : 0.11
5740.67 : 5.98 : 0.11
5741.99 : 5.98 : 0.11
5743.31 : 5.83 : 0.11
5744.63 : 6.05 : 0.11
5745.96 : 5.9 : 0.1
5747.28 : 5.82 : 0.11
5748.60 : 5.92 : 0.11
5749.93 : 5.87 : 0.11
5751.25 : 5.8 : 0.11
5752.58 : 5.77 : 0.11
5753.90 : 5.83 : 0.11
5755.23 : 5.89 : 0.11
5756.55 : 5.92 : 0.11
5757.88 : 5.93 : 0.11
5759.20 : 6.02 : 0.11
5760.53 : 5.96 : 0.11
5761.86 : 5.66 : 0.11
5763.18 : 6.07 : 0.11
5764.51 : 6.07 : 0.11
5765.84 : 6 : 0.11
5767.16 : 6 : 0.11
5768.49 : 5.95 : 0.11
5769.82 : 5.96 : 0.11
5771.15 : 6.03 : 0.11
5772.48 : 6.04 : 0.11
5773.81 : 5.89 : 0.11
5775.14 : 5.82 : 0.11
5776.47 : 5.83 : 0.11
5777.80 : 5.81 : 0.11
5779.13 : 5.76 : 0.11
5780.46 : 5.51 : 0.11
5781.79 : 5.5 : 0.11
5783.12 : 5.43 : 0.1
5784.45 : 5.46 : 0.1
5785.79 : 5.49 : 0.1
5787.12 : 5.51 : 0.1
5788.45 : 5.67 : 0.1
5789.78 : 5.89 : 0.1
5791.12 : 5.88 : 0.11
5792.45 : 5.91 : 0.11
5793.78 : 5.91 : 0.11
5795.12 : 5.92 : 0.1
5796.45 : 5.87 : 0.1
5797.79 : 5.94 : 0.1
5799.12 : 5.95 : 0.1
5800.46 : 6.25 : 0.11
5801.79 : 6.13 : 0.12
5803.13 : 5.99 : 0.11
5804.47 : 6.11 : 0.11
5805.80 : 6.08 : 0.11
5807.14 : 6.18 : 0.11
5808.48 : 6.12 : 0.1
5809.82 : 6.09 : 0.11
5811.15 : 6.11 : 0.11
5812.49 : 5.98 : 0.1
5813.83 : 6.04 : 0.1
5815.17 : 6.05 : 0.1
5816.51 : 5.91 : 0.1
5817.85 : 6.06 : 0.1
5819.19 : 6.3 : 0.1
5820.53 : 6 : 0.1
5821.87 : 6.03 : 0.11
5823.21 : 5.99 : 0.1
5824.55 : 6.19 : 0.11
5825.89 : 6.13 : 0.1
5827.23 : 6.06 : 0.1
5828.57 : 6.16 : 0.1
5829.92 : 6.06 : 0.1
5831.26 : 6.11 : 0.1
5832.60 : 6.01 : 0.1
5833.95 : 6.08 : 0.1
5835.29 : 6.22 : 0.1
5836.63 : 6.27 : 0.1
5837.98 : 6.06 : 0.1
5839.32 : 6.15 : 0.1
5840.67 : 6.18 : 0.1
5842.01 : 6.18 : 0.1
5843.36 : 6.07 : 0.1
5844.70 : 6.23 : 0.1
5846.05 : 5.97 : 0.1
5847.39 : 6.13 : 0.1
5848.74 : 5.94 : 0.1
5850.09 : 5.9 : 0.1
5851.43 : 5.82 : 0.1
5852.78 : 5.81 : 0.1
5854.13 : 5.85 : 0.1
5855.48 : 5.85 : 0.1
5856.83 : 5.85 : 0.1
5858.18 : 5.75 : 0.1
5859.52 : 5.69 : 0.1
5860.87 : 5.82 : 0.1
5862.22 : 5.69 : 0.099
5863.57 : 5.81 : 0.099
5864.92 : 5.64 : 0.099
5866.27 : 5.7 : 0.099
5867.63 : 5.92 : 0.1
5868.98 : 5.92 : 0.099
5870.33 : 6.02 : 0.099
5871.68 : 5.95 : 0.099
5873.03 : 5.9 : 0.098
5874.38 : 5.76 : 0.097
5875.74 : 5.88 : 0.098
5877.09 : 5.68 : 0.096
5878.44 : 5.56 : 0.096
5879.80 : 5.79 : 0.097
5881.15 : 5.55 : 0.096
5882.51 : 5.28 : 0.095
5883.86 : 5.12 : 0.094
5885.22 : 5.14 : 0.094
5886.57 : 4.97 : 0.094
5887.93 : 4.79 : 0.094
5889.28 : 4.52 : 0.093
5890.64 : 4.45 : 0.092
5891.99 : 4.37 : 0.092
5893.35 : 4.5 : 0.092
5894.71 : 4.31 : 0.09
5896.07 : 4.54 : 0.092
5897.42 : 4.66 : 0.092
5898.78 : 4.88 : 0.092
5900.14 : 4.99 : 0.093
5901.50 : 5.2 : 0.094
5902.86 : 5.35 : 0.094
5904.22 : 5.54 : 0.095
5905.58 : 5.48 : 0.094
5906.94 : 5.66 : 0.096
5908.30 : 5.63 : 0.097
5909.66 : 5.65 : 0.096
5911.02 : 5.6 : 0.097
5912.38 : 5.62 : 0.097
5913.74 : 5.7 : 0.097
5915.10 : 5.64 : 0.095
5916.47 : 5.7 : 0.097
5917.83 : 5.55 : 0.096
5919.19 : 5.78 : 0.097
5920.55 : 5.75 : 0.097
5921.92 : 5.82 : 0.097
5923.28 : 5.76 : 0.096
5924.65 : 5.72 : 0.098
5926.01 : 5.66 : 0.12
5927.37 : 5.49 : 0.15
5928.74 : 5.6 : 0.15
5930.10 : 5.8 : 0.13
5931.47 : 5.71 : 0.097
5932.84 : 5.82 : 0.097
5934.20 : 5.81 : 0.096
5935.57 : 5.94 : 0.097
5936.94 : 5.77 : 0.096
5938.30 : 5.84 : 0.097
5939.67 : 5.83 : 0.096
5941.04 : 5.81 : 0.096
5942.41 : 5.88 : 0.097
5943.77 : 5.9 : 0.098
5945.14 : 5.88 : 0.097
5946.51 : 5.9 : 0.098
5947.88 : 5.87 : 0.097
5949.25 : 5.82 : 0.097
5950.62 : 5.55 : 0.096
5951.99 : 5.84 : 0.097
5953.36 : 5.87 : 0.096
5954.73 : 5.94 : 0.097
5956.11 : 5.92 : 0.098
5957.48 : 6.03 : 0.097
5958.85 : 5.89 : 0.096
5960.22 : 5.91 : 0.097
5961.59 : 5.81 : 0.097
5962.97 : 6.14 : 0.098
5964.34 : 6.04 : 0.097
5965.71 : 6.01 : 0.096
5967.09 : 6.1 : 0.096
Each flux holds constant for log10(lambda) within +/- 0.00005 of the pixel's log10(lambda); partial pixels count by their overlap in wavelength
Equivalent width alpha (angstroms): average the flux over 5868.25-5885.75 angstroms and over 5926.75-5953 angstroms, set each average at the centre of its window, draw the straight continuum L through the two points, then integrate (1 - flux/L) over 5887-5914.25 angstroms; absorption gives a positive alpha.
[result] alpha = 3.1 angstroms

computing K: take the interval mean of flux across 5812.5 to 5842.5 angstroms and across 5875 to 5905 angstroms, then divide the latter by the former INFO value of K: 0.83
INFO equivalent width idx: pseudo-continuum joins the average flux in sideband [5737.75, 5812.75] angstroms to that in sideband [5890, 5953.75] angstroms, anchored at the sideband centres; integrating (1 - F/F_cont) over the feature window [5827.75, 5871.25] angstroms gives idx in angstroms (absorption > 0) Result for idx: -2.0 angstroms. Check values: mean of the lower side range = 5.89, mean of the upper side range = 5.52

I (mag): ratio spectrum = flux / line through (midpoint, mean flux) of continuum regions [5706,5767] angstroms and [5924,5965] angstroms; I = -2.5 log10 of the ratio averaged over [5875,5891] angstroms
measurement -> 0.12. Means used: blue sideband 5.83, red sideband 5.83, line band 5.24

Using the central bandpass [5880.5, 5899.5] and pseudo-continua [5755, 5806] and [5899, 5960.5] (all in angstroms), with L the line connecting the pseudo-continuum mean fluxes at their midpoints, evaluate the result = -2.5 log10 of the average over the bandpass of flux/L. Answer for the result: 0.199 mag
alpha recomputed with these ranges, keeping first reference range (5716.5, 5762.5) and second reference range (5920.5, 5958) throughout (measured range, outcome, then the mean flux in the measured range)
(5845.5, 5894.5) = 2.4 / 5.55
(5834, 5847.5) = -0.7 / 6.15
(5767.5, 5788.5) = 0.5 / 5.73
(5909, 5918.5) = 0.3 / 5.64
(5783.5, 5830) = -0.9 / 5.98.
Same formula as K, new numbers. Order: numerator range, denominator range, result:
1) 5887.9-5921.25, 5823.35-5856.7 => 0.86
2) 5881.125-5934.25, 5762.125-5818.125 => 0.90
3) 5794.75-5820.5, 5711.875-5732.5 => 1.04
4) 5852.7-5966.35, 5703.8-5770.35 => 0.96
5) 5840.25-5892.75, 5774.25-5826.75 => 0.95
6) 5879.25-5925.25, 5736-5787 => 0.90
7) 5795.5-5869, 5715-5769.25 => 1.02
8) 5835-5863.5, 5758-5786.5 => 1.02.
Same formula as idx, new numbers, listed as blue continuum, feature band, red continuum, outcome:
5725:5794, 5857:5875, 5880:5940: -0.97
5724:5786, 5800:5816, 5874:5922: -1.25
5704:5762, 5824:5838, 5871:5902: -1.97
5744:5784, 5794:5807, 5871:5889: -0.65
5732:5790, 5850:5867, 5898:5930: -0.35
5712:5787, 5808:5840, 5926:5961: -1.40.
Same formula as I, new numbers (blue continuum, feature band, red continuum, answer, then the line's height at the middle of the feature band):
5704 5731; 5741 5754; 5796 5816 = -0.01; 5.83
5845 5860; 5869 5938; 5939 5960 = 0.08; 5.87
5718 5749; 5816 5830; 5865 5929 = -0.08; 5.64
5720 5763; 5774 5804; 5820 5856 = 0.03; 5.98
